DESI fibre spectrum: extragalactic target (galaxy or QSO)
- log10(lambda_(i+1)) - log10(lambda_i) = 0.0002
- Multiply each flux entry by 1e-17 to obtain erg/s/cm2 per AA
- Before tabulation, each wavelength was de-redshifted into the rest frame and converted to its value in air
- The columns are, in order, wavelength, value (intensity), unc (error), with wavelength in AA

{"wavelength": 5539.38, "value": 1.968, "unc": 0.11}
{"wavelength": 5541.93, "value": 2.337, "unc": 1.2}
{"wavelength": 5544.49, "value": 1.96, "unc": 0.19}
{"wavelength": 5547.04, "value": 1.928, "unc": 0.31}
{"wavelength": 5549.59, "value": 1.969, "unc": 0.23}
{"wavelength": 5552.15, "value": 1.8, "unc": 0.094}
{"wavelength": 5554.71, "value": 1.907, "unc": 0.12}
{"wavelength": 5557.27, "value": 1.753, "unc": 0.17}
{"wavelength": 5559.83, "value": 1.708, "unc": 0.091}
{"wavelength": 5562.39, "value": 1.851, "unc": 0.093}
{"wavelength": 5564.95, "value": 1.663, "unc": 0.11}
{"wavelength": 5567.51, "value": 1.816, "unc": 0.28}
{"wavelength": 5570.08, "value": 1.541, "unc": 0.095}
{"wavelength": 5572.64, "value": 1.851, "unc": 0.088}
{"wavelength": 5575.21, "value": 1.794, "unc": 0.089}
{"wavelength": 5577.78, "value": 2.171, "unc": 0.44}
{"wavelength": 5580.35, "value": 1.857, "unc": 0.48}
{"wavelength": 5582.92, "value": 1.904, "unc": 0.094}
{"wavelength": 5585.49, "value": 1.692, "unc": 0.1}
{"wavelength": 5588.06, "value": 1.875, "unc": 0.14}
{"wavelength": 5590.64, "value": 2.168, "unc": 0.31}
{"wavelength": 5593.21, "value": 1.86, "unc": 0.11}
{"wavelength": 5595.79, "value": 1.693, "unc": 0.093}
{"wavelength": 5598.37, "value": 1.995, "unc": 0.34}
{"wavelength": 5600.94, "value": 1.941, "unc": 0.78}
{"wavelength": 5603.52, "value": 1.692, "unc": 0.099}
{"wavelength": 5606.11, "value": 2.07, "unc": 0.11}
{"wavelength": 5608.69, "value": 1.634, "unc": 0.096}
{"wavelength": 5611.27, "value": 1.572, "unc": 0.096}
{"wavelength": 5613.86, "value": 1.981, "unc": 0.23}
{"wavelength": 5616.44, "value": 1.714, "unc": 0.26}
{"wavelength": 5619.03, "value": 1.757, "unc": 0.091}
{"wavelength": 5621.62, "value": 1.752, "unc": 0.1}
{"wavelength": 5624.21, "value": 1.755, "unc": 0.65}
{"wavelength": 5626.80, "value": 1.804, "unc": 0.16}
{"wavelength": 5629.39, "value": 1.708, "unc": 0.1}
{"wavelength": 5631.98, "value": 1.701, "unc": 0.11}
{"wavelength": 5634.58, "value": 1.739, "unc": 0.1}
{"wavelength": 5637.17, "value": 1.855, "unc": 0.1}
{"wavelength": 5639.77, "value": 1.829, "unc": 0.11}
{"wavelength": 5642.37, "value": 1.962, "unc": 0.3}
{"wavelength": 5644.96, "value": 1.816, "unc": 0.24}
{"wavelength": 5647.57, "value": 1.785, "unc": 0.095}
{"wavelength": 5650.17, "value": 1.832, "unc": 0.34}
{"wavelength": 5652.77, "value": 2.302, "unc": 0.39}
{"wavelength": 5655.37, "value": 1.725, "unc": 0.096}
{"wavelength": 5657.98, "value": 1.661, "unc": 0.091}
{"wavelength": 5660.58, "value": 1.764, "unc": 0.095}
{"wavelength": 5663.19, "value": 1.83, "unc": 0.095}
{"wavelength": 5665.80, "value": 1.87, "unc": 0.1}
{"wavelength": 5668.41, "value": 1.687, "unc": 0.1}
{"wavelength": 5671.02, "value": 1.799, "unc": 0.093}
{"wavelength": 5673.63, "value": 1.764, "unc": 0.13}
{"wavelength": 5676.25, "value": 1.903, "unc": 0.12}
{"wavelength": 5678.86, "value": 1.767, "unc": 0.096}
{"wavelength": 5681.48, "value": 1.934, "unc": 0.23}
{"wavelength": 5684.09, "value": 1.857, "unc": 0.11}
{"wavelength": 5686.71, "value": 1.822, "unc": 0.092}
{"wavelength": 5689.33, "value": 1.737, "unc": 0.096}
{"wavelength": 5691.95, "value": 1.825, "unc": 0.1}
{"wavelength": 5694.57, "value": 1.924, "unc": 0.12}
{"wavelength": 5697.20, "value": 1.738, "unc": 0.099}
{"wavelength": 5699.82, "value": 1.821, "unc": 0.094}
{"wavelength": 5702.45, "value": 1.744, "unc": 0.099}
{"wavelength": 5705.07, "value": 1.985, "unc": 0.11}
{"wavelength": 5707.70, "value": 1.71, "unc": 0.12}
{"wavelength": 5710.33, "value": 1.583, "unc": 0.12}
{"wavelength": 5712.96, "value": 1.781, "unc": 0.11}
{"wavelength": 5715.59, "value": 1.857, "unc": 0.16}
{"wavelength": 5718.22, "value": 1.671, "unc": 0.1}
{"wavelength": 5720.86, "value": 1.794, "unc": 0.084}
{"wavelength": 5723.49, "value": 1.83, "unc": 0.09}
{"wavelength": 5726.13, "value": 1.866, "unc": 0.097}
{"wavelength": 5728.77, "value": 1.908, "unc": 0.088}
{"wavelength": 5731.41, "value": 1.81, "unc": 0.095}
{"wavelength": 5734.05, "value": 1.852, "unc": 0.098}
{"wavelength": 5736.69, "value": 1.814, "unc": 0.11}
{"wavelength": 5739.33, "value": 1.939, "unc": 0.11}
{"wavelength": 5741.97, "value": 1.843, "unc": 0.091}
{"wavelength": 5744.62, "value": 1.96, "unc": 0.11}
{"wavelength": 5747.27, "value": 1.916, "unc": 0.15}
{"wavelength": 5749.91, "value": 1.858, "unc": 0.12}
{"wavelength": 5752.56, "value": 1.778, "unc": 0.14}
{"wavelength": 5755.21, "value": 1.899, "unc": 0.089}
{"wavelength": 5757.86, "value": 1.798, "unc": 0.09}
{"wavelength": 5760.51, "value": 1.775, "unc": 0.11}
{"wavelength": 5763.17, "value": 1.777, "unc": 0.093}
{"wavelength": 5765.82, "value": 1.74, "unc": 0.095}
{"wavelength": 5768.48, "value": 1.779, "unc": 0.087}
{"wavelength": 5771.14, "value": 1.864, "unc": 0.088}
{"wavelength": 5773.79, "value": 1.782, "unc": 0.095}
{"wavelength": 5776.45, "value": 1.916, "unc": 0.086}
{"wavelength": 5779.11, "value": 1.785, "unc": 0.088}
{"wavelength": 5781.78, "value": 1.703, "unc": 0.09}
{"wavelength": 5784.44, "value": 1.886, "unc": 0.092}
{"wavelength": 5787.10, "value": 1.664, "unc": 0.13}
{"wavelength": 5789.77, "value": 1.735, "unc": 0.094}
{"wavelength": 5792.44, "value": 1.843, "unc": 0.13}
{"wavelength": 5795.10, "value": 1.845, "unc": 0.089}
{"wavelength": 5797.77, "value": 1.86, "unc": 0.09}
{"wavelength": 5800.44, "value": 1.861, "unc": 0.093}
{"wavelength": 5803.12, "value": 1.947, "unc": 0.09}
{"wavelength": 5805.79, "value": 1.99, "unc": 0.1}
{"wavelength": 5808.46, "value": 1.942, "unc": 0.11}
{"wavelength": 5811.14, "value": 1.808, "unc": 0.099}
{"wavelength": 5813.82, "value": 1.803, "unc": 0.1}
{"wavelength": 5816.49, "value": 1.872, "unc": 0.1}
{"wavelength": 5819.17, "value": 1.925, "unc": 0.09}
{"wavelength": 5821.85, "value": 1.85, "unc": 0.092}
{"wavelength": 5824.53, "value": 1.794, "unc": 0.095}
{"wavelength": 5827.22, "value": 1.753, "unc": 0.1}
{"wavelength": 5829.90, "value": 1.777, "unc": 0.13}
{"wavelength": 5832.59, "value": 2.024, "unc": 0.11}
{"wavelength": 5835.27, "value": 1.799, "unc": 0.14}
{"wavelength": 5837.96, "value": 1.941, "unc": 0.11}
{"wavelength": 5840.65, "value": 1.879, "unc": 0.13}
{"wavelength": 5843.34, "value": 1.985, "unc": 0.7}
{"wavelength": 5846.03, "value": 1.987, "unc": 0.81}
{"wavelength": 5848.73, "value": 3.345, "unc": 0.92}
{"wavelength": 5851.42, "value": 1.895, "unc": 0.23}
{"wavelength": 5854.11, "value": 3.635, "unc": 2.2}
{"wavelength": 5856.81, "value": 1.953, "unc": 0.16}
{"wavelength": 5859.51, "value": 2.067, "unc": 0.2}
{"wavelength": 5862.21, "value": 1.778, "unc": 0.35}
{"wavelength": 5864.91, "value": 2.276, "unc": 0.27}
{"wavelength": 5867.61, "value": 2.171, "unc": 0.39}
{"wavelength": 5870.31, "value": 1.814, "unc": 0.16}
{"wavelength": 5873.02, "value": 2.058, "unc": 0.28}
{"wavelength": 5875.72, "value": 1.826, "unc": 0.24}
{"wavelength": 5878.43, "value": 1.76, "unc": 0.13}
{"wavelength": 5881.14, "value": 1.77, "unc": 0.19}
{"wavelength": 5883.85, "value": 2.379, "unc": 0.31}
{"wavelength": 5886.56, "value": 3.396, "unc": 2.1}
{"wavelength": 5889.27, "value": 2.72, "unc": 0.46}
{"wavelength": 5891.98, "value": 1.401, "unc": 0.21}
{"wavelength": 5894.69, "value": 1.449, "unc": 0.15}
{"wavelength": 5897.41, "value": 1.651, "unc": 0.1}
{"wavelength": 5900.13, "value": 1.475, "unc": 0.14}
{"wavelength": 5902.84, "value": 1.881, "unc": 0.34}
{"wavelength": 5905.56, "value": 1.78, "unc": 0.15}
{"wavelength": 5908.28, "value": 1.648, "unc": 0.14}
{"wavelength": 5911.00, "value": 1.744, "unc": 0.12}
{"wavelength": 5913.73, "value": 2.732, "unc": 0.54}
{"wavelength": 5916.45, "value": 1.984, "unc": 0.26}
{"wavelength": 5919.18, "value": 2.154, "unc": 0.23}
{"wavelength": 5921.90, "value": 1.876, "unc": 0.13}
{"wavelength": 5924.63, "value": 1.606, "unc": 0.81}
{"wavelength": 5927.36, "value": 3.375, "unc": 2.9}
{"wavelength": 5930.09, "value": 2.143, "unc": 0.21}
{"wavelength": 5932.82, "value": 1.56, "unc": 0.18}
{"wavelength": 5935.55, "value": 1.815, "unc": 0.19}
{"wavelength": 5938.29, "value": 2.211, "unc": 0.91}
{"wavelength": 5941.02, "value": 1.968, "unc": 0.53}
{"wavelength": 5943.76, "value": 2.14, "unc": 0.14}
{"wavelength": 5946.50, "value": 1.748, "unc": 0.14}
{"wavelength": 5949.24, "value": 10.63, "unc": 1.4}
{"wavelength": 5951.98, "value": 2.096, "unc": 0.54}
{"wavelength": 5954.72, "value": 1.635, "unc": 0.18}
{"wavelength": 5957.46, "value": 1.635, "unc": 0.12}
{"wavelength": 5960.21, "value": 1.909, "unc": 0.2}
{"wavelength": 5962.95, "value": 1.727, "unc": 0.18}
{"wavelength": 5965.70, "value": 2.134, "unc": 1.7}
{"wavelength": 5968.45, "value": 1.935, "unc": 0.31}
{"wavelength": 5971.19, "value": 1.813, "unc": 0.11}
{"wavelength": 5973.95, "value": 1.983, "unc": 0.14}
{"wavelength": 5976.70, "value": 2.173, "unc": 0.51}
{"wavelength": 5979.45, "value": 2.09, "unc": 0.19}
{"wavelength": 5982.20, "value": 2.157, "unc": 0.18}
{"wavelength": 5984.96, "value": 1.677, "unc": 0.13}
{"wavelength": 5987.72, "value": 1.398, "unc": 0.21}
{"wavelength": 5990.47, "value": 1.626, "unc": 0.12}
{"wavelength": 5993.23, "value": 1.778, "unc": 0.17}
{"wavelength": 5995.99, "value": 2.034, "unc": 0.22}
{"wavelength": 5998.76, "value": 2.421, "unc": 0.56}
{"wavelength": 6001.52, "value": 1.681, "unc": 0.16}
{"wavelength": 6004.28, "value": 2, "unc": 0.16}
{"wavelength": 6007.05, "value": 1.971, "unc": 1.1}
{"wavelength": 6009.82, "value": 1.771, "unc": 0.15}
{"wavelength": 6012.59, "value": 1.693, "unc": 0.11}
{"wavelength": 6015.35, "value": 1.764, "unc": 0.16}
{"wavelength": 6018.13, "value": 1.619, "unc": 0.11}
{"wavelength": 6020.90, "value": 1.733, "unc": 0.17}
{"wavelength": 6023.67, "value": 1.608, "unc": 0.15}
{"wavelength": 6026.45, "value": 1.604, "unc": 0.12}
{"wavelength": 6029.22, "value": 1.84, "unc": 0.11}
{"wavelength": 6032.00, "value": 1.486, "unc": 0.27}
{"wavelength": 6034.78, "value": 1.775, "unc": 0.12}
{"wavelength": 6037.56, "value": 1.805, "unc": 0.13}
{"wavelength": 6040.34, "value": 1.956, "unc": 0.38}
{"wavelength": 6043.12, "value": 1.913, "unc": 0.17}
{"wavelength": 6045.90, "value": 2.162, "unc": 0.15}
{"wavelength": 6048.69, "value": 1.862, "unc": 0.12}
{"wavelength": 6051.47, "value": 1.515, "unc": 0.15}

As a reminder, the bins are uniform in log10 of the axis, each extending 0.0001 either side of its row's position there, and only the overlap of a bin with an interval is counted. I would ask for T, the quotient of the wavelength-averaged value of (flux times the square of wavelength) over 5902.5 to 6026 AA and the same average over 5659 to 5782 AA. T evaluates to 1.3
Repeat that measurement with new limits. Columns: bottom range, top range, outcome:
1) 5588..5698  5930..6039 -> 1.27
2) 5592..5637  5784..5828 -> 1.10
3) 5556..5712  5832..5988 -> 1.32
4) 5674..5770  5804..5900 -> 1.17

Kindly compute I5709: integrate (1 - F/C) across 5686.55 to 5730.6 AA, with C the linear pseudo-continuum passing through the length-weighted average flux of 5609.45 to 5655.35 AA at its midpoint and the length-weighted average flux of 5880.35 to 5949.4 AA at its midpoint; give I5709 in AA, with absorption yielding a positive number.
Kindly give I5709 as 2.8 AA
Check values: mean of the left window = 1.81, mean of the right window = 2.22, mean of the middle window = 1.8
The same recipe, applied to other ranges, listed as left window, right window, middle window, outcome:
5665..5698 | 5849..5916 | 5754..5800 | 3.2 AA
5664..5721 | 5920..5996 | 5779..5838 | 4.5 AA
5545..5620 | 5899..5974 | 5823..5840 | 2.3 AA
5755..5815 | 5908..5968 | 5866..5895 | 1.2 AA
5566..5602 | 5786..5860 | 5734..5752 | 0.6 AA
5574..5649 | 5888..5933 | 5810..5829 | 0.9 AA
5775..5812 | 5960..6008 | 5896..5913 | 1.4 AA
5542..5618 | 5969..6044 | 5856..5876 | -1.8 AA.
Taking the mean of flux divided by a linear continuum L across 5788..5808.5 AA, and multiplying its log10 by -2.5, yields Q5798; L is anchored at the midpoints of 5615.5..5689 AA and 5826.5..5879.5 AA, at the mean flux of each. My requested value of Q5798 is 0.08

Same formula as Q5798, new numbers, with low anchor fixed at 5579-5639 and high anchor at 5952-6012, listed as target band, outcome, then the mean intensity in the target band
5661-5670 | 0.020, 1.79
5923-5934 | -0.160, 2.17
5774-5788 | 0.032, 1.79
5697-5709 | 0.016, 1.81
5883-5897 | -0.189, 2.22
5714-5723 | 0.033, 1.78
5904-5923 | -0.065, 1.99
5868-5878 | -0.027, 1.91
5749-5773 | 0.022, 1.81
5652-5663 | -0.009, 1.84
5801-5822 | -0.023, 1.89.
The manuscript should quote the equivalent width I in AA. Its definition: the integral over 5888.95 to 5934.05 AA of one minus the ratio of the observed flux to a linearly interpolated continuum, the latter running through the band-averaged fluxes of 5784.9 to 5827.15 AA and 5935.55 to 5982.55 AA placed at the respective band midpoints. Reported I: 6.7 AA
